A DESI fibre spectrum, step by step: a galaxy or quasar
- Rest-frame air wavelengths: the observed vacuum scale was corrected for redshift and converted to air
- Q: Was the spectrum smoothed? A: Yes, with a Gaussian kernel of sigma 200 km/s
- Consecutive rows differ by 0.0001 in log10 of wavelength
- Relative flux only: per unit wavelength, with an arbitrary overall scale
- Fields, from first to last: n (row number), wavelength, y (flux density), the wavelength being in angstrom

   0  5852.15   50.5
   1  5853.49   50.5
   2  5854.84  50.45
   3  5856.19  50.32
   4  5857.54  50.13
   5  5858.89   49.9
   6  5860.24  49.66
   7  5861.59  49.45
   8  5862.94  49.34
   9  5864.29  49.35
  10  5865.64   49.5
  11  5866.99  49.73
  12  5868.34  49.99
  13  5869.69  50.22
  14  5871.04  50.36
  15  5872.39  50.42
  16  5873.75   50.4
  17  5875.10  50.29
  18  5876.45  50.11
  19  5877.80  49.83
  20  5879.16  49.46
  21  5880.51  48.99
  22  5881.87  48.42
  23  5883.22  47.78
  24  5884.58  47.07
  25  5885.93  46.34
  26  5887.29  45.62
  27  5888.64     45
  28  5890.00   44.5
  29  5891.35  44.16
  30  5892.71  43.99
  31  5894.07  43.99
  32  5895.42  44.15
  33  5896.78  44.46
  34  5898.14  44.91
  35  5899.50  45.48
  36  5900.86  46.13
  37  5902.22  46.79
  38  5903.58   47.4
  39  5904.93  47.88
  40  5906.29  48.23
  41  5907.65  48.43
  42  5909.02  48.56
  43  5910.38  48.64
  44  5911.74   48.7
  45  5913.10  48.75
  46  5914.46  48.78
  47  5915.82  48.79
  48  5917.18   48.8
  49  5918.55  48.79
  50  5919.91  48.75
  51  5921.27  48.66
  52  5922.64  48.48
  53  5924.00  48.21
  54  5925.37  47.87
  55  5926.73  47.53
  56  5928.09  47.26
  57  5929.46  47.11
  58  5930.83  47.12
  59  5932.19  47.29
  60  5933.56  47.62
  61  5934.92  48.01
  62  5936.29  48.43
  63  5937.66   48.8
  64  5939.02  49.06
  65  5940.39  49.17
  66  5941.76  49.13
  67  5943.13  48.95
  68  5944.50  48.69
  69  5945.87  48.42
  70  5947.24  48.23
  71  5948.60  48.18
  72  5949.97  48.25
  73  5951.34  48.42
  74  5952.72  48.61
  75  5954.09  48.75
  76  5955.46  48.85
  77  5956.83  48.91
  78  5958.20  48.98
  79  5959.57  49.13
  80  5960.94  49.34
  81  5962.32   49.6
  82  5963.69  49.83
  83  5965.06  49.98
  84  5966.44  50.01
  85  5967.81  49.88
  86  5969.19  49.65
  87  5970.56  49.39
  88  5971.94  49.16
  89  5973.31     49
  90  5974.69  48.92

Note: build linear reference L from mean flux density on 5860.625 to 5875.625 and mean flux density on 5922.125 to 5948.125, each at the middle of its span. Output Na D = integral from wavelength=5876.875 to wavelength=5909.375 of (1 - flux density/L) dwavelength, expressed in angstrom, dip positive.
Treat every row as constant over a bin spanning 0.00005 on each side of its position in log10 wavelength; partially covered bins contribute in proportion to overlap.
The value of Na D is 1.8 angstrom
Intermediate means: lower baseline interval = 49.9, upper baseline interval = 48.2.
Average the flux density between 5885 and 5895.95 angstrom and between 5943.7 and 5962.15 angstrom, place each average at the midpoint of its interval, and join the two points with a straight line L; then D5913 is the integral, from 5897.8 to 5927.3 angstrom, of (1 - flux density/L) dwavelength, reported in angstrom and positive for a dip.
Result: -1.1 angstrom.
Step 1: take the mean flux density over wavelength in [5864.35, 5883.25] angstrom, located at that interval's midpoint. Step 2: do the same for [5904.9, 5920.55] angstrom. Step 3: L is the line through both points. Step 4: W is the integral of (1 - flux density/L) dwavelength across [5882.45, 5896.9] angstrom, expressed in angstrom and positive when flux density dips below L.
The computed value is 1.2 angstrom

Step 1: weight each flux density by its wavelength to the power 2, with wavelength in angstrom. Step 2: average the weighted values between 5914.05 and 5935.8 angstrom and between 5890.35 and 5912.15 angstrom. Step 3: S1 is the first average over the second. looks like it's 1.0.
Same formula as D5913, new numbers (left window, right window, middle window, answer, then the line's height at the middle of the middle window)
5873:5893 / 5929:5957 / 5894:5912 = 0.4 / 47.8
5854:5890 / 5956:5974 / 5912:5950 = 0.8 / 49.3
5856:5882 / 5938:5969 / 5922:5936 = 0.4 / 49.3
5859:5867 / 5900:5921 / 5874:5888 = 0.2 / 49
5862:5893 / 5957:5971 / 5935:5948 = 0.1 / 49.3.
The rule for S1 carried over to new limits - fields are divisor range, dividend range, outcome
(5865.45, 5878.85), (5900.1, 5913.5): 0.97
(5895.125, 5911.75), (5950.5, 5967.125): 1.07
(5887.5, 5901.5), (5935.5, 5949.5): 1.11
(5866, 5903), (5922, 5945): 1.03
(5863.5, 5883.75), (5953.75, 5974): 1.02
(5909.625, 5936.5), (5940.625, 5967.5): 1.03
